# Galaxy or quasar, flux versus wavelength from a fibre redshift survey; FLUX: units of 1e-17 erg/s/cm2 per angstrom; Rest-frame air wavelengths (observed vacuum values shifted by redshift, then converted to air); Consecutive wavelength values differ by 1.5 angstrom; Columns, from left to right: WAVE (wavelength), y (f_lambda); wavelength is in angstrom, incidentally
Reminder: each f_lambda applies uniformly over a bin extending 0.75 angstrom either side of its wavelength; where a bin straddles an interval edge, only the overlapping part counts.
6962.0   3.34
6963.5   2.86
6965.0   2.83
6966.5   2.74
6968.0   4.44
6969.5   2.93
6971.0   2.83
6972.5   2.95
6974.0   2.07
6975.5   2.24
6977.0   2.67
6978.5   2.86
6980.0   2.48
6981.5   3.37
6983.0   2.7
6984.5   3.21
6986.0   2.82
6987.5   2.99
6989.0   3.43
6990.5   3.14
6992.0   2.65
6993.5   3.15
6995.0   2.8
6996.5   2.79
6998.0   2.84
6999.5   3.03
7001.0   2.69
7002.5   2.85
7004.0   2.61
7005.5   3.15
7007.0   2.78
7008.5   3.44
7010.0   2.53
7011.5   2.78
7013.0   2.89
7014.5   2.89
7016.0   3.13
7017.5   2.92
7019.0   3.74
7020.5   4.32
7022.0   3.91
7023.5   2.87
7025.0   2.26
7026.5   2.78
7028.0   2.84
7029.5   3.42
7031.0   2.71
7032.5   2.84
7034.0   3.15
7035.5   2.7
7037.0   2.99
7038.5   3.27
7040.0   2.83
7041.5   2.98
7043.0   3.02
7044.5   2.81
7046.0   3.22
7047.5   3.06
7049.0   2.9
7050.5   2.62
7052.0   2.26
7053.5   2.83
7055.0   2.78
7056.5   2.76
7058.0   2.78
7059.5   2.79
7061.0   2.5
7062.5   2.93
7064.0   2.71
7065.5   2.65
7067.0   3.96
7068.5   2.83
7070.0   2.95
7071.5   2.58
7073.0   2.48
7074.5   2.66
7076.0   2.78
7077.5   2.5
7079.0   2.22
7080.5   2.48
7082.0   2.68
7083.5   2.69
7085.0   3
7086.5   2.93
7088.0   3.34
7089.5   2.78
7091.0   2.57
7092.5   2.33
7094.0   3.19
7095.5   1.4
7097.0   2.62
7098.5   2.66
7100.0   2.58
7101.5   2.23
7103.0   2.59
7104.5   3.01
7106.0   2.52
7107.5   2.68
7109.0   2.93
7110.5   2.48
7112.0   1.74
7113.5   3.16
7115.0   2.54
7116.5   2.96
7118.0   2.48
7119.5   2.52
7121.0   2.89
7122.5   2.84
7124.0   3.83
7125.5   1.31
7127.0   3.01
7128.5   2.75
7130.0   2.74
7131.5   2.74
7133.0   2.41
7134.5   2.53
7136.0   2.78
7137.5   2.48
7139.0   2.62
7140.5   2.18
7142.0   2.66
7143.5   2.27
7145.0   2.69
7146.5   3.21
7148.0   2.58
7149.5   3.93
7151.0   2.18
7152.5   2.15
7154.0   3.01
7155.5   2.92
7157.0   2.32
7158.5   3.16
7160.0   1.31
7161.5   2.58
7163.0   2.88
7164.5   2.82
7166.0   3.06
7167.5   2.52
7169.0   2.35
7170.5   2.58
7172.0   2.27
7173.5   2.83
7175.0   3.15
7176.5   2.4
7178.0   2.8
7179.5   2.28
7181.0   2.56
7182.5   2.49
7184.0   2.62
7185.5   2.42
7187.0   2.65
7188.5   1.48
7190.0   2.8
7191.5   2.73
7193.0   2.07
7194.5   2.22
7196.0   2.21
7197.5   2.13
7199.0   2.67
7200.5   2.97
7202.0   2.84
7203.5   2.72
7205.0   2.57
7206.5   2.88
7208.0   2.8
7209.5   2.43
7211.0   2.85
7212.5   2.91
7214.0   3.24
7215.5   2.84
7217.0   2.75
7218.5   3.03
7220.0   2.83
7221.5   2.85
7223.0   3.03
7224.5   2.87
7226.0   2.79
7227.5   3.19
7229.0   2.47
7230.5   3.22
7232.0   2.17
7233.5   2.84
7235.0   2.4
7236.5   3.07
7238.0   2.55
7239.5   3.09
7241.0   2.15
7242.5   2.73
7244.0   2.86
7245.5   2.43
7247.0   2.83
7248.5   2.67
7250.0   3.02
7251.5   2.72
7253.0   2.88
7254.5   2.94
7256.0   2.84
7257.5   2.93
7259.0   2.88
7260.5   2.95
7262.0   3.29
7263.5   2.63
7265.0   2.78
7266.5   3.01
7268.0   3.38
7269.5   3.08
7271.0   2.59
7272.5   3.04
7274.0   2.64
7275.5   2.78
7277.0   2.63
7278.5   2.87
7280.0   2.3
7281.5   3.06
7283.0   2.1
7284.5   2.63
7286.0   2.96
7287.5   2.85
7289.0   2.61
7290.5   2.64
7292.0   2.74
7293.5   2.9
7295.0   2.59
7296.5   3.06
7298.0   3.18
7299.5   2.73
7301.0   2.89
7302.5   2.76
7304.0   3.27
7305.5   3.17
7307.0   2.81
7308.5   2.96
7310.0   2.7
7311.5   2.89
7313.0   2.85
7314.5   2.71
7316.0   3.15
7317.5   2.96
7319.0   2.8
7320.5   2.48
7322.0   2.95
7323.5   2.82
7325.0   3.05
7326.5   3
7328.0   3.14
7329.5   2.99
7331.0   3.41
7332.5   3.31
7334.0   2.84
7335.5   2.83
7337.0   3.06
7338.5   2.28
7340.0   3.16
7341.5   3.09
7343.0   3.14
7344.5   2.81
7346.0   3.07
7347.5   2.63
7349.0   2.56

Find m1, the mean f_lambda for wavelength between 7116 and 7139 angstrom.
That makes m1 2.68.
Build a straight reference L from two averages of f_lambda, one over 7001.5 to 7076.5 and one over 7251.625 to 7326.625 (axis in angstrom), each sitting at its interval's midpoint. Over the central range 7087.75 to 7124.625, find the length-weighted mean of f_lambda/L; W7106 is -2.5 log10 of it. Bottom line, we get 0.096 mag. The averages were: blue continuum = 2.93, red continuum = 2.85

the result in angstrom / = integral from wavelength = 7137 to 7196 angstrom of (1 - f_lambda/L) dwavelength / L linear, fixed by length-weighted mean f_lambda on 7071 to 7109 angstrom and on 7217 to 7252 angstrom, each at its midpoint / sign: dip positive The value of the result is 3.0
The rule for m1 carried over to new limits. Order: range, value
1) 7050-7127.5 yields 2.68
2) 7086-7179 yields 2.64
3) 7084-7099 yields 2.68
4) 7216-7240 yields 2.82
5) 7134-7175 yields 2.63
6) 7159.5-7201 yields 2.5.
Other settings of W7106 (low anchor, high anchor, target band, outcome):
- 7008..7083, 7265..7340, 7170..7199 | 0.17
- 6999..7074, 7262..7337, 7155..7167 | 0.11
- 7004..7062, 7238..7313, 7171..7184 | 0.11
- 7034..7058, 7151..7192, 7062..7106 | 0.03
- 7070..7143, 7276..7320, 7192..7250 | 0.01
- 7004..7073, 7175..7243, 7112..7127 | 0.05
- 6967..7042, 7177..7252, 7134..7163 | 0.06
